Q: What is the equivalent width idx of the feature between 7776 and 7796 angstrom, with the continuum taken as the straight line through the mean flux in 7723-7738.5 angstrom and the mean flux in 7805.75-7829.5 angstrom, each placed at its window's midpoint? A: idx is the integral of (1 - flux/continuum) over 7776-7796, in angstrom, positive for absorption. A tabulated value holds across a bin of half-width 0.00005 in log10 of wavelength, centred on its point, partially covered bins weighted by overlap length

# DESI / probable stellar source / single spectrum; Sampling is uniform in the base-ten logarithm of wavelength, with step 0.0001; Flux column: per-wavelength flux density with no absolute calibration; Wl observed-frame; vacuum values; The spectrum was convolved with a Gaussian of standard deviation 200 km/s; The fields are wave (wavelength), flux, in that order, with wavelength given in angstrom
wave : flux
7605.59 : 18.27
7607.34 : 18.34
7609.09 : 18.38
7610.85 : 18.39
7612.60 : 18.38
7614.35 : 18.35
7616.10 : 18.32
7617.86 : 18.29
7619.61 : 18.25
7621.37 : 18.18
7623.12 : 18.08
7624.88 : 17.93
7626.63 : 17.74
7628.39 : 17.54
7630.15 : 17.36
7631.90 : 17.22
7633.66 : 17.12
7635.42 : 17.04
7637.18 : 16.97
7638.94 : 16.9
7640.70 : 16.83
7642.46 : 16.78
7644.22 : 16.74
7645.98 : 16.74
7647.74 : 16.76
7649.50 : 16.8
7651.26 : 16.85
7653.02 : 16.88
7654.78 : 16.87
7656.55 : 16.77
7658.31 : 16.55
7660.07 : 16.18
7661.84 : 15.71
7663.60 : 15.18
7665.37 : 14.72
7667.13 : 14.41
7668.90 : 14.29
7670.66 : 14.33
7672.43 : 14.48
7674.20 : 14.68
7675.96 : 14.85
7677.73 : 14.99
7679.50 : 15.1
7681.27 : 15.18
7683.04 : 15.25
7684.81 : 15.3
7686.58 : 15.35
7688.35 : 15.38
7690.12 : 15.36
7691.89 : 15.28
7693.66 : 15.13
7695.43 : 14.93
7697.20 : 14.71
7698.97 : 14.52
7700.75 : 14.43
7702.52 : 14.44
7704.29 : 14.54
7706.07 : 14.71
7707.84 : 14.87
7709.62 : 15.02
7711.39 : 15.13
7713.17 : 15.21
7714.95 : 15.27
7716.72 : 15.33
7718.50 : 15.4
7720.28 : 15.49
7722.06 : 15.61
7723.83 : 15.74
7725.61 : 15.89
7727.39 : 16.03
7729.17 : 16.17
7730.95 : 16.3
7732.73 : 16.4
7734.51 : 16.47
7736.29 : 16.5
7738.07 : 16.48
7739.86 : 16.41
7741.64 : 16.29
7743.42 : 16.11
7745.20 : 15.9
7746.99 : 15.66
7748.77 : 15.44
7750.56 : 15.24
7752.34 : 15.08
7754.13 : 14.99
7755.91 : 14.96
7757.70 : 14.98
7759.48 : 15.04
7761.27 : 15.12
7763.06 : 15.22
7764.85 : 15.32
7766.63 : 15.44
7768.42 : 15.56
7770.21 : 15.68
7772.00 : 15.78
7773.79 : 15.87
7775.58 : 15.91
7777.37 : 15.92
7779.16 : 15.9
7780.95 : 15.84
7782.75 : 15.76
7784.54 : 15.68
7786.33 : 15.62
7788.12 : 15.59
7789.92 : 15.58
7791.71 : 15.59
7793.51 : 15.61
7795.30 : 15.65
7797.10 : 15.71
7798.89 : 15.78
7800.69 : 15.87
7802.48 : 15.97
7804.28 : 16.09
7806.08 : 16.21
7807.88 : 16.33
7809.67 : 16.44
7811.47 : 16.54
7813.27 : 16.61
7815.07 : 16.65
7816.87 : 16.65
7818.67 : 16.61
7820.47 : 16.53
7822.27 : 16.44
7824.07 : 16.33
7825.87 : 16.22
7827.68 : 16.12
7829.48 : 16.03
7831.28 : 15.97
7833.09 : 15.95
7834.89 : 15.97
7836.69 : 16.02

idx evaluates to 0.78 angstrom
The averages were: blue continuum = 16.2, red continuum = 16.4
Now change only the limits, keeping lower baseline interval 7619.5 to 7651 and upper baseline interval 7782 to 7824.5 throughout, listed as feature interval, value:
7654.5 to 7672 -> 1.7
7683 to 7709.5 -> 3.0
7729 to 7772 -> 2.0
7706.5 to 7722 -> 1.4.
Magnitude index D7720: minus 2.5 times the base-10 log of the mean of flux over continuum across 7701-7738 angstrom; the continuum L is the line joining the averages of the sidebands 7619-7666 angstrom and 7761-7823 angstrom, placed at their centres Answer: 0.059 mag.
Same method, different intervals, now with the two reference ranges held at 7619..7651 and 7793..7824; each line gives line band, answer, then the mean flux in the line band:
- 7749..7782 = 0.07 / 15.4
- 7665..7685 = 0.15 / 14.8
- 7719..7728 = 0.07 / 15.7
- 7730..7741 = 0.02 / 16.4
